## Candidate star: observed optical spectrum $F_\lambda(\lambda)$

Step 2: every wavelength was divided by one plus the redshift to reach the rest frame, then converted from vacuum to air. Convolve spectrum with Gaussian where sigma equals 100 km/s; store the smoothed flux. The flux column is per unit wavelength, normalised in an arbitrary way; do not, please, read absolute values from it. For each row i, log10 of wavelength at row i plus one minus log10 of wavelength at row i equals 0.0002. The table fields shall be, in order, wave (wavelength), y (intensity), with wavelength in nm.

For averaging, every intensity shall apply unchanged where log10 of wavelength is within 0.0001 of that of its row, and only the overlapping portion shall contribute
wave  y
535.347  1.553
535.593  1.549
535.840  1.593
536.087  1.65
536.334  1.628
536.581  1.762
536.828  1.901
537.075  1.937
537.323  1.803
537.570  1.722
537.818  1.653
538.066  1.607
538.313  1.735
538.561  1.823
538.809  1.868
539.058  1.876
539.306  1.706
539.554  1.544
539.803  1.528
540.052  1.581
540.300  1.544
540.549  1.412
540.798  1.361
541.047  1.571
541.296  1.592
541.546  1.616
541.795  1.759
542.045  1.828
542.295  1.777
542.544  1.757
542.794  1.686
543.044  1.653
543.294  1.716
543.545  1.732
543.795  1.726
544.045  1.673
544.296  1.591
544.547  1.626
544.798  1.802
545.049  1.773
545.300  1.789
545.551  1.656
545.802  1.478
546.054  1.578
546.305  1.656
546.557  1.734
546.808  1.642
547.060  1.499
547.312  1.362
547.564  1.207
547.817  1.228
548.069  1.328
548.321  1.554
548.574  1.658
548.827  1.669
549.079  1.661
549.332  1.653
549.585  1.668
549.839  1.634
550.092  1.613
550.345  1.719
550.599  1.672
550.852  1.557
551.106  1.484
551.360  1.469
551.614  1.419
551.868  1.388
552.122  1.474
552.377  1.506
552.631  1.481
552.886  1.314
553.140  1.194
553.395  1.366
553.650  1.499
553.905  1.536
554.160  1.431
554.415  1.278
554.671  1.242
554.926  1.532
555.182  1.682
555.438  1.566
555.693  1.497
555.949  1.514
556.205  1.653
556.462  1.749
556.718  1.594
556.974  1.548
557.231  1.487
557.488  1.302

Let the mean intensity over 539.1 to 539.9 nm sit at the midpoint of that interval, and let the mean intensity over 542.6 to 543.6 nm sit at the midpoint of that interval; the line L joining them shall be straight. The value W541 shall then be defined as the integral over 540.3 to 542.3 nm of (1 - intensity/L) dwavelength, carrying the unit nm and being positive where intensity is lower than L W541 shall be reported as 0.07 nm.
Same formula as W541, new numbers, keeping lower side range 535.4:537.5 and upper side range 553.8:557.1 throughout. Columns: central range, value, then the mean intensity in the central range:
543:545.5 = -0.10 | 1.71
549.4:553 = 0.09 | 1.53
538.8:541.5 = 0.16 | 1.59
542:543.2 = -0.05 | 1.73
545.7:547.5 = 0.07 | 1.55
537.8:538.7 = -0.01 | 1.71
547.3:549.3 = 0.16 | 1.47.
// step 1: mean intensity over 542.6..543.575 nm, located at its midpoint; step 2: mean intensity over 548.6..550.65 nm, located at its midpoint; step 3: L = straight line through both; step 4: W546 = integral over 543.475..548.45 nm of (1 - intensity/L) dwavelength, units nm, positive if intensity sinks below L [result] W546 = 0.30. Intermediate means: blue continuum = 1.7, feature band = 1.58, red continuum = 1.66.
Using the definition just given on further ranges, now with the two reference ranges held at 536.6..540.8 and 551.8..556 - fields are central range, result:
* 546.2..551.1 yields -0.111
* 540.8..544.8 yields -0.137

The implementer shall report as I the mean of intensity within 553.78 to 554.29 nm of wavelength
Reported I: 1.48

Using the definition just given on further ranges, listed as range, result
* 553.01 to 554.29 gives 1.41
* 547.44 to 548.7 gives 1.39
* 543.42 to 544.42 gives 1.68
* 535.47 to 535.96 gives 1.57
